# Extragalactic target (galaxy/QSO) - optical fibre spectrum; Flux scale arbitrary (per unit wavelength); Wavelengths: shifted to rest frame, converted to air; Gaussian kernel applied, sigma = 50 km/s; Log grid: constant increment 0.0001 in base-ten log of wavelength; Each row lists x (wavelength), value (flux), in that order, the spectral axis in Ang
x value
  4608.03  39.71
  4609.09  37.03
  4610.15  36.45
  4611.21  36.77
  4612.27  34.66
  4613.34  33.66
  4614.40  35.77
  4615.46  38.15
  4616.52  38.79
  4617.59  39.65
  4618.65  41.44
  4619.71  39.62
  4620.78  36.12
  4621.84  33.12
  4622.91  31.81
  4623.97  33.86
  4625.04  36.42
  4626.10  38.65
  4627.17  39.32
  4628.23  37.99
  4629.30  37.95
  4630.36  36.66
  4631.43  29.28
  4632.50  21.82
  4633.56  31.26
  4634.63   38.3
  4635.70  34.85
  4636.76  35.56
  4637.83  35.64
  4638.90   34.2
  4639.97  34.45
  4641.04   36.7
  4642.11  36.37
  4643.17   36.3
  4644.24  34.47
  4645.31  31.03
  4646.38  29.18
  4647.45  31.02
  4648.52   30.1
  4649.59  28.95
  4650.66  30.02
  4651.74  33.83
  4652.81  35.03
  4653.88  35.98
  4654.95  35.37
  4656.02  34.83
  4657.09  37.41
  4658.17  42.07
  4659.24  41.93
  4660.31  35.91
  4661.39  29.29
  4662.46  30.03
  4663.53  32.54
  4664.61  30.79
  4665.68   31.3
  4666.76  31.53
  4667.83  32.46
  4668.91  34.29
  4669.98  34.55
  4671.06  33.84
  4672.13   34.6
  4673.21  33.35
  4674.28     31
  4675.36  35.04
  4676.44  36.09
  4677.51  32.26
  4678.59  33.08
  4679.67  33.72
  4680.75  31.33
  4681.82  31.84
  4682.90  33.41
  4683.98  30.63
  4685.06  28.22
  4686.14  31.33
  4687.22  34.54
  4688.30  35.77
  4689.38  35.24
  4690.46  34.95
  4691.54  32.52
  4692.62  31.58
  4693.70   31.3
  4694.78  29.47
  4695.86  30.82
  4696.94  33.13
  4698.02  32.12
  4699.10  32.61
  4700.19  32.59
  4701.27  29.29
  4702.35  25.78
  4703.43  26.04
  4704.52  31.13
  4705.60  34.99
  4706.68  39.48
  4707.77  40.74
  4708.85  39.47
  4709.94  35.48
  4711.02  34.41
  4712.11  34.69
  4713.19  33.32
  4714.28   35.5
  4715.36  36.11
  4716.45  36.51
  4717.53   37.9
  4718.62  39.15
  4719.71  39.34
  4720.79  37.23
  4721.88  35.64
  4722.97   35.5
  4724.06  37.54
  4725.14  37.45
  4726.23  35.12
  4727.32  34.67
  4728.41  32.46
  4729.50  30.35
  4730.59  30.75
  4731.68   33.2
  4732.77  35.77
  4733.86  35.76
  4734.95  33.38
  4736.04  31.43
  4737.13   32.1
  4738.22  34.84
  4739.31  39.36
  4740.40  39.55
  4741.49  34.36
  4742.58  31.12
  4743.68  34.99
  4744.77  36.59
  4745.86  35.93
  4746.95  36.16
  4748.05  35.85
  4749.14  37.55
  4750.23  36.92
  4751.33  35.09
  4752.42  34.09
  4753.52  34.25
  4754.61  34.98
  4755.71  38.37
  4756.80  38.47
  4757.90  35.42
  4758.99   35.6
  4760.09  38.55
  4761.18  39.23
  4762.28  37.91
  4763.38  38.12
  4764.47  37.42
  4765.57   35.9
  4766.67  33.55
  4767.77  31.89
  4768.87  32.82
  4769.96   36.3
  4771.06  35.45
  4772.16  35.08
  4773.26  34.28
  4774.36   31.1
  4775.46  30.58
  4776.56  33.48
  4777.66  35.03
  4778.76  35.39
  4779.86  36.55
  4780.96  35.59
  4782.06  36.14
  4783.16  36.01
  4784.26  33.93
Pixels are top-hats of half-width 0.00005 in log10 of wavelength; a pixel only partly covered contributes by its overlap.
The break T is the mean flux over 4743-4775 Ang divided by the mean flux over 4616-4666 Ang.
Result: 1.03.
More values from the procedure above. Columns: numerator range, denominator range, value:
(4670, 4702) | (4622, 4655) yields 0.96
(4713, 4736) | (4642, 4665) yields 1.05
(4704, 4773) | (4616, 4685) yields 1.04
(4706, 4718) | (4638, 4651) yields 1.12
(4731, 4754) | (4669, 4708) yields 1.07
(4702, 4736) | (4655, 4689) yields 1.04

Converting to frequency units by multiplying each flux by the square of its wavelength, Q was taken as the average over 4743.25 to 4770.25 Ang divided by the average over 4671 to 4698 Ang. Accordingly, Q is 1.14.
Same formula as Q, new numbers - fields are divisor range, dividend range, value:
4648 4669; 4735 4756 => 1.09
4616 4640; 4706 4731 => 1.05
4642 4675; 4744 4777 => 1.11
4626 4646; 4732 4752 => 1.07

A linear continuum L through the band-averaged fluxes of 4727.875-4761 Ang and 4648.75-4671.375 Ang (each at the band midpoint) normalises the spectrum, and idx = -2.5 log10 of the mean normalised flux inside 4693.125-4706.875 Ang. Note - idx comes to 0.11 mag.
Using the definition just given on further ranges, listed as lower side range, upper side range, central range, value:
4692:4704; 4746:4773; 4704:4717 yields -0.14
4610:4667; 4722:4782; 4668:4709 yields 0.07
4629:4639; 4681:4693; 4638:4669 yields -0.02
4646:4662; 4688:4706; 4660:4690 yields 0.00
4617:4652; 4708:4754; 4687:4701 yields 0.07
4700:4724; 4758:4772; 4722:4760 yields 0.01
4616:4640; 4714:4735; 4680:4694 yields 0.09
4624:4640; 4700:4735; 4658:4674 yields 0.04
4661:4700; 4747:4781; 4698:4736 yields -0.02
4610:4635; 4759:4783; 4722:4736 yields 0.04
